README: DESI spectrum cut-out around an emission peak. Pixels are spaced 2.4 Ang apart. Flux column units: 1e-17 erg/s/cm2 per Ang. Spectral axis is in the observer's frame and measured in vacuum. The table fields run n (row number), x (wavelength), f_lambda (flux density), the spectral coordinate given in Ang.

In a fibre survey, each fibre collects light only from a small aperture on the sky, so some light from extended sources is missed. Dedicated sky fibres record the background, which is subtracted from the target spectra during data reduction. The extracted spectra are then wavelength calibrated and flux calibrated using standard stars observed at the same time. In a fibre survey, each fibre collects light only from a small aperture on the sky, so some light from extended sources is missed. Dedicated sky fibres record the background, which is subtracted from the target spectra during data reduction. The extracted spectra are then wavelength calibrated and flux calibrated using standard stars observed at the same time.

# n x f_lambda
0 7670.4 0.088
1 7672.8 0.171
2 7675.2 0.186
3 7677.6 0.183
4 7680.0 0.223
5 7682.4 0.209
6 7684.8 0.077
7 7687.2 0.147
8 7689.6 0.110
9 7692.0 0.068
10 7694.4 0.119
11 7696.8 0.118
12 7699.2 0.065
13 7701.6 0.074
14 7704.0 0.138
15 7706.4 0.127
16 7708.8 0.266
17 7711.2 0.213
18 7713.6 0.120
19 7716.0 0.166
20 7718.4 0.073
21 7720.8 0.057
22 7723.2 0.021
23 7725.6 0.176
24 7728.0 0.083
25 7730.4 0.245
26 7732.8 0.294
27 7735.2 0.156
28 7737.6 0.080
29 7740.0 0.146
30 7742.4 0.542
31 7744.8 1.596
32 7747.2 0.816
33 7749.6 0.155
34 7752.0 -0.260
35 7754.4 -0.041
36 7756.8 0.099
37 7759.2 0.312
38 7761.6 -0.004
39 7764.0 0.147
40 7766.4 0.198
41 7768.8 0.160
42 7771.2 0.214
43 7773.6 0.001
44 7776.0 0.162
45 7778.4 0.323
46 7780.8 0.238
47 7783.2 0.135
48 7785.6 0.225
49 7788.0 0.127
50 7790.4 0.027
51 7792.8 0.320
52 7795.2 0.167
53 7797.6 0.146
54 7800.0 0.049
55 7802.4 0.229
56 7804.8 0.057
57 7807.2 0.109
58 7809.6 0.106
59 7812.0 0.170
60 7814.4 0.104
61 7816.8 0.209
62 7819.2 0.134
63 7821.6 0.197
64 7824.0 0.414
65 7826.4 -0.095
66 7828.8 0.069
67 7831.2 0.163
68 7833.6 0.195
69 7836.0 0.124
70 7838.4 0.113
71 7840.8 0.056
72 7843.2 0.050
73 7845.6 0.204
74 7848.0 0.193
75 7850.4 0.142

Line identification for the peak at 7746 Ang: H-gamma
